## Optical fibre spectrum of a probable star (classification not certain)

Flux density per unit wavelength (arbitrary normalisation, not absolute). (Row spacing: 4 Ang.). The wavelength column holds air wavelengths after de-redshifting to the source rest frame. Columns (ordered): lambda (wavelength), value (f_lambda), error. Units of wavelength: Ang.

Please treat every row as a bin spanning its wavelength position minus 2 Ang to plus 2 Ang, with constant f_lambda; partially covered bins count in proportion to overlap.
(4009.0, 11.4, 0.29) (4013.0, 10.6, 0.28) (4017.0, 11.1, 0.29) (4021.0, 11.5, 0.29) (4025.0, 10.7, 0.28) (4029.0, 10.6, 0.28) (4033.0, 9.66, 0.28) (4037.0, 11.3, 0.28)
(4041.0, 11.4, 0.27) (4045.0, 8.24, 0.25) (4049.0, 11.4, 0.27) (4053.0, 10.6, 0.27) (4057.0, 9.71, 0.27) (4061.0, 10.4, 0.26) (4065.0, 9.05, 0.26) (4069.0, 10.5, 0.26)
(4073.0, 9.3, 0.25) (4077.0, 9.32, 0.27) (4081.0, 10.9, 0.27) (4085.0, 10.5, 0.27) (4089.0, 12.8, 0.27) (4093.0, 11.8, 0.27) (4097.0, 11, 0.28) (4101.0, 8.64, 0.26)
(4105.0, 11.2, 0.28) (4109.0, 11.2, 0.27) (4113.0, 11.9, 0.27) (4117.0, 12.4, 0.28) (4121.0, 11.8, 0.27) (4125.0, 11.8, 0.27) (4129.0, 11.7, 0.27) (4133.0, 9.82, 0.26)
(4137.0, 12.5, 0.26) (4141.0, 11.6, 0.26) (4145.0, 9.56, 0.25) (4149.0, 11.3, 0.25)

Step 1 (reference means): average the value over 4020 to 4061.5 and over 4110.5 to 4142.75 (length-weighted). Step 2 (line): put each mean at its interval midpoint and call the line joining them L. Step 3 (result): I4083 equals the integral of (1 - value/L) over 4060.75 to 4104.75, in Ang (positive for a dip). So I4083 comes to 2.6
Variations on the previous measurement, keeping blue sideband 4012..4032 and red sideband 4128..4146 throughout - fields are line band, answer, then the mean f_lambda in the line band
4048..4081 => 2.7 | 10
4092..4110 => 0.5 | 10.7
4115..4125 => -0.9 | 12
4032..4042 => 0.0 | 10.8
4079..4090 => -0.3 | 11.3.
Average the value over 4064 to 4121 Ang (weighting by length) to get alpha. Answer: 10.8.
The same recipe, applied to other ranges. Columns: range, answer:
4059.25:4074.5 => 9.82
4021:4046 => 10.5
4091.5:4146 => 11.2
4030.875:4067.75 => 10.2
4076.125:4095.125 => 11.2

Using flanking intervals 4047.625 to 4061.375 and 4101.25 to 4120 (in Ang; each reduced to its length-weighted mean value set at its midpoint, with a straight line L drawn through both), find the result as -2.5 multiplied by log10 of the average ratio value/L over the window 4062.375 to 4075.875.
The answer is 0.12 mag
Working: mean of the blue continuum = 10.5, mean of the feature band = 9.63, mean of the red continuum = 11.4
